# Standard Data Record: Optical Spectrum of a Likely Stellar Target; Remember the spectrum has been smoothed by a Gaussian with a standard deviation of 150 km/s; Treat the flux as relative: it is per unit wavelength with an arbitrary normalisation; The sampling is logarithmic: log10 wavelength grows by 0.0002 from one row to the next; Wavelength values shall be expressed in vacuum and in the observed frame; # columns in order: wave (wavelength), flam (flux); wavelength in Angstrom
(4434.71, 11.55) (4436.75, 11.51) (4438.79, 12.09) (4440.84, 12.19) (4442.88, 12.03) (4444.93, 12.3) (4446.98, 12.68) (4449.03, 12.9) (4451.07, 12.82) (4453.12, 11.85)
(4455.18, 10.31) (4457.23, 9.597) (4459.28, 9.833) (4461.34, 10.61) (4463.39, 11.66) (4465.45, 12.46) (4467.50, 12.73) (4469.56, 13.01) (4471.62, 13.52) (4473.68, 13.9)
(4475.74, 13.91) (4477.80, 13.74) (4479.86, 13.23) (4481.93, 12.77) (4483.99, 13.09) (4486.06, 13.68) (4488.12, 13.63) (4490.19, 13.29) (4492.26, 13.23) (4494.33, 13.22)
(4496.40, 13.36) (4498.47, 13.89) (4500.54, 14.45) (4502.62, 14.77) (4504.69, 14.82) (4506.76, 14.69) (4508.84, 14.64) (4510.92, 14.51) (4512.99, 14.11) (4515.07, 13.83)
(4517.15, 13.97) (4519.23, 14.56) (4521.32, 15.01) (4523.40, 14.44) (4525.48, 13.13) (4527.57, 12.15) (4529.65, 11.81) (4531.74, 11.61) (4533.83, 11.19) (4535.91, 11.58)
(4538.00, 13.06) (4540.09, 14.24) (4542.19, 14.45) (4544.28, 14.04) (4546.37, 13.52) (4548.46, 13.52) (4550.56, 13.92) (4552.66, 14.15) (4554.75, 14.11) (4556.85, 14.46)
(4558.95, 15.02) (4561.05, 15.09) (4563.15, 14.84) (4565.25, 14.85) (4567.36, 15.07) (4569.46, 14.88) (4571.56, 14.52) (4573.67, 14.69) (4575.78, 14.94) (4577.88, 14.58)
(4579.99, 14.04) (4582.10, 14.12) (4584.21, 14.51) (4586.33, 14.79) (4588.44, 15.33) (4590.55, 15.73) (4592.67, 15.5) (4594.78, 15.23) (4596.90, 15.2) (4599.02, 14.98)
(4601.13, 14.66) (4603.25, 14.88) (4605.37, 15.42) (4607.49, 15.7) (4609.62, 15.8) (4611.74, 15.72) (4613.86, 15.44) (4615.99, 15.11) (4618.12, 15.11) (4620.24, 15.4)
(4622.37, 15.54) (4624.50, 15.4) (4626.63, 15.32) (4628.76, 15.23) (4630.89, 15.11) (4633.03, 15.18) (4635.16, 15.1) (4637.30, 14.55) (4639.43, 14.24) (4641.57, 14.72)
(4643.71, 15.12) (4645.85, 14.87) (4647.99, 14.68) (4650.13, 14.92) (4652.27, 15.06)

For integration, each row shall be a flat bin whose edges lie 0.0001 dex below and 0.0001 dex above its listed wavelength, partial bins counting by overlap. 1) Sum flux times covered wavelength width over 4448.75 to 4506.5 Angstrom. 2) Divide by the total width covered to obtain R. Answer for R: 12.9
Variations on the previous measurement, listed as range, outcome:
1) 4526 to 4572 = 13.7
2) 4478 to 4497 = 13.3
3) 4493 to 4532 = 13.9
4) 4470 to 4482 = 13.5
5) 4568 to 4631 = 15.1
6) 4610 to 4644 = 15.2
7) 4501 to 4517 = 14.5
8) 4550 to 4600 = 14.8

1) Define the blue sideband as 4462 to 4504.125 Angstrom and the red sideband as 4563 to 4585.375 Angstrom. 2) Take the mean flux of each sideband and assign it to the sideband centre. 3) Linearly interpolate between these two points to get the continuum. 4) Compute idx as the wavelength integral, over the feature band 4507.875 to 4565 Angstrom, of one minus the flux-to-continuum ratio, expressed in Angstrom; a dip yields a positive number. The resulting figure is 1.4 Angstrom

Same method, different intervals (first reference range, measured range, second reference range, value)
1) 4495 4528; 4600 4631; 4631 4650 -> -1.3 Angstrom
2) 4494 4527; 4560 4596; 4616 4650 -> -0.5 Angstrom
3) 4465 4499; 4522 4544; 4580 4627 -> 2.0 Angstrom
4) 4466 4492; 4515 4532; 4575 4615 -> 0.7 Angstrom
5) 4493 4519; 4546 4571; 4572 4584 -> -0.1 Angstrom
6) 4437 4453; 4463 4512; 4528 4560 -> -3.2 Angstrom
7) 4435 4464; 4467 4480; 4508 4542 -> -1.4 Angstrom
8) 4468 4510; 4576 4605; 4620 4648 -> -0.5 Angstrom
